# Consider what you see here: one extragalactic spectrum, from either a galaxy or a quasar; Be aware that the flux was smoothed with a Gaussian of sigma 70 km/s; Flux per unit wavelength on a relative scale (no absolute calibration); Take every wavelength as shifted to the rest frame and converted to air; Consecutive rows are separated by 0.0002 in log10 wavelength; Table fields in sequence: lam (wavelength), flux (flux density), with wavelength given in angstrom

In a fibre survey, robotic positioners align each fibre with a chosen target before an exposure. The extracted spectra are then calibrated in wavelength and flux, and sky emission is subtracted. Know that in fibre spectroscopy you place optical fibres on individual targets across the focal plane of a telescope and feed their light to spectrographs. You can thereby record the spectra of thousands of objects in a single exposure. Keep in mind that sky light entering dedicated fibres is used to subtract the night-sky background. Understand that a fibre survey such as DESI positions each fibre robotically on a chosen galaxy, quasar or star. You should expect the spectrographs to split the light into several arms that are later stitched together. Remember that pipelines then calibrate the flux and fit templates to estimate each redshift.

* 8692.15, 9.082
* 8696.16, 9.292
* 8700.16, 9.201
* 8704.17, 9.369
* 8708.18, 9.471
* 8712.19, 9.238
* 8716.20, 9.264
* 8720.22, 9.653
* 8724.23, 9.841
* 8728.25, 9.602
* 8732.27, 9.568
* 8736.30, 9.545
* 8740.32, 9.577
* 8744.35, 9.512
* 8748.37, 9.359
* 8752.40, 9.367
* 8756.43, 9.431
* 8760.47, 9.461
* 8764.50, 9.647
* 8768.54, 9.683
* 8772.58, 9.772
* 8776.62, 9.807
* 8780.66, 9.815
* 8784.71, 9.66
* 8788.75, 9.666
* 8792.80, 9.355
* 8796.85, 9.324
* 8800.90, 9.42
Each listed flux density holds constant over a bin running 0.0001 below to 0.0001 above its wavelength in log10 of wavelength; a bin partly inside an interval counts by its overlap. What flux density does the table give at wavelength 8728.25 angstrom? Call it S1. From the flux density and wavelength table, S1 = 9.602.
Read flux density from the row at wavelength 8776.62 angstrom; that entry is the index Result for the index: 9.807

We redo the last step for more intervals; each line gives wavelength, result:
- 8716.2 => 9.264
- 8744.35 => 9.512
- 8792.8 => 9.355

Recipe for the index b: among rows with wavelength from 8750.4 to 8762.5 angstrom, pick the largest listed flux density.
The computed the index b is 9.461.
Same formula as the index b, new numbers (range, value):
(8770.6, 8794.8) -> 9.815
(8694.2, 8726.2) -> 9.841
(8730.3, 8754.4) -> 9.577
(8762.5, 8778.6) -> 9.807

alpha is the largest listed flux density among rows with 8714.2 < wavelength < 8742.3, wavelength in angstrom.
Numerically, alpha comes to 9.841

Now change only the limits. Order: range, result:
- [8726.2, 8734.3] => 9.602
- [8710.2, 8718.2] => 9.264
